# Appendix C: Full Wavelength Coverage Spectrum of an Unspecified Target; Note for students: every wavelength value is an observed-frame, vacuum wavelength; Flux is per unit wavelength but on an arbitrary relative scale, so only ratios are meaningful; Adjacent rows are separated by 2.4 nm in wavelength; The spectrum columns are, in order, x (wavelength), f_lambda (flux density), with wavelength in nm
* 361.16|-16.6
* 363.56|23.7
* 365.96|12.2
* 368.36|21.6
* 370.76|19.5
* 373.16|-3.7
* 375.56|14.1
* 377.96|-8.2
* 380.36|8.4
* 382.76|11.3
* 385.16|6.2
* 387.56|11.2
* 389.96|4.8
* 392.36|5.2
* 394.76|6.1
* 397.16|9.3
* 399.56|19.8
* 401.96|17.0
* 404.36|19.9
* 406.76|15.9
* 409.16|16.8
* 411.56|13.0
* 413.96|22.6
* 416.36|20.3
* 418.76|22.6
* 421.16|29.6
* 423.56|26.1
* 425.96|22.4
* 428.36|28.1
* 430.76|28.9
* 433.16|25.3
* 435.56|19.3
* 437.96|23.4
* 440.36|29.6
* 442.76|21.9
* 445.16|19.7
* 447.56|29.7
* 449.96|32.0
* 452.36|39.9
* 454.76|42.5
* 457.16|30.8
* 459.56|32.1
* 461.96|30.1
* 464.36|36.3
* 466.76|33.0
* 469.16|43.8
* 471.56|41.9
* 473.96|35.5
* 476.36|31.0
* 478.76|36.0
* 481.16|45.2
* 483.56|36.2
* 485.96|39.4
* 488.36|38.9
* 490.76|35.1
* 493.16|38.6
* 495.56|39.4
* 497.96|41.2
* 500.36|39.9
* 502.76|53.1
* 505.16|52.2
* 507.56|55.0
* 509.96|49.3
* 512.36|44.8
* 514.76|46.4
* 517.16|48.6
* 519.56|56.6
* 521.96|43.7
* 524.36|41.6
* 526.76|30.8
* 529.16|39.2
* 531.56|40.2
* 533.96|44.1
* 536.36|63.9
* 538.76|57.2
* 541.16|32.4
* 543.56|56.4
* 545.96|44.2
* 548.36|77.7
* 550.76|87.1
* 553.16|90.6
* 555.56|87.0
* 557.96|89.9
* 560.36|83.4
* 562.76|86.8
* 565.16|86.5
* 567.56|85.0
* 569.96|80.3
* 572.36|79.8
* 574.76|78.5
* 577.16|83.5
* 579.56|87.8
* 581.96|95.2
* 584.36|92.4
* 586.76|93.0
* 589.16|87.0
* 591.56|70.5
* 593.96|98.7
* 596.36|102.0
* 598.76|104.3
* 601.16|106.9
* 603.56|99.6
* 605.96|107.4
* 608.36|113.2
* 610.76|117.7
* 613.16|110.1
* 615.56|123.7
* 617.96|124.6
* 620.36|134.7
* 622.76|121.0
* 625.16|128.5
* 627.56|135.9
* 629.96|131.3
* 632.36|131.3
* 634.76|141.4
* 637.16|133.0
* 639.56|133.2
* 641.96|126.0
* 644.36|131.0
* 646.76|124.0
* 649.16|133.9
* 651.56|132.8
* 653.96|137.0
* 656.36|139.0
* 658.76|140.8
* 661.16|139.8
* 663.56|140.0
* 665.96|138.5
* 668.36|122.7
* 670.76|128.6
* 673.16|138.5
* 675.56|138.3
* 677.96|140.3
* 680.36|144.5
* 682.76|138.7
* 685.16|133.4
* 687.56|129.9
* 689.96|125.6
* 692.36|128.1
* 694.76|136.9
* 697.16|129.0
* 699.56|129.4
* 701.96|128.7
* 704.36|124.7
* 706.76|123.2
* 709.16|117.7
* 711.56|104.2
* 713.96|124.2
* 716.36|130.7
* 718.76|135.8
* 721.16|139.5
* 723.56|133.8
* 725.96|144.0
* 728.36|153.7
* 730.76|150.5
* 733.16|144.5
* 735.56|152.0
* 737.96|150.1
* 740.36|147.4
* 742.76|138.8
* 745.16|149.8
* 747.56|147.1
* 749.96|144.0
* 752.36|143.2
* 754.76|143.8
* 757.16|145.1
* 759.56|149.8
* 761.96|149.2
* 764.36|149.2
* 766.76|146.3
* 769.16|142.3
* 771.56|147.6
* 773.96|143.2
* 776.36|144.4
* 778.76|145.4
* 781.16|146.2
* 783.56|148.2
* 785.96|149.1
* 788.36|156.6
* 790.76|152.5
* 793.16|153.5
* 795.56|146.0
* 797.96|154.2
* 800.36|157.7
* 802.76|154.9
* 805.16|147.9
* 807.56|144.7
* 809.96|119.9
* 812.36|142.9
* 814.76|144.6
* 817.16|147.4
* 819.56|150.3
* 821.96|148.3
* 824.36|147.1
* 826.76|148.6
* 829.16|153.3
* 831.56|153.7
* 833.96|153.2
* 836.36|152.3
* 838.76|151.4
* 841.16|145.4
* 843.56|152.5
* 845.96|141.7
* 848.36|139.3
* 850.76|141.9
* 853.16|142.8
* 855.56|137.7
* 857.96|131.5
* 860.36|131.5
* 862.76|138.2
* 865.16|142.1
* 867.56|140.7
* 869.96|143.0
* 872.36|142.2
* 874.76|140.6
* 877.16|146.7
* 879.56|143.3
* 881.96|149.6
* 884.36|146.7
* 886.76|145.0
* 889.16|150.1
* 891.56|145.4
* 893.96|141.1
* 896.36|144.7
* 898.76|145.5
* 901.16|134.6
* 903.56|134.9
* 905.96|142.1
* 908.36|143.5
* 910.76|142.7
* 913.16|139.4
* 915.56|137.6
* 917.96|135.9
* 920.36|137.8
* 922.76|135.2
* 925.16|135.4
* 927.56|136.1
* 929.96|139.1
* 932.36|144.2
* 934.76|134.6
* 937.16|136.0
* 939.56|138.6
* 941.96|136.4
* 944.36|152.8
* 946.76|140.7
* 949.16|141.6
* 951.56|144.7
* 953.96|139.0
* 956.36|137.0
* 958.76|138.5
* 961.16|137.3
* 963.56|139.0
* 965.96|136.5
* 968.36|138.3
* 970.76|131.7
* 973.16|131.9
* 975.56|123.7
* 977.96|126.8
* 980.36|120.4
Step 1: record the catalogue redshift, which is 0.374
